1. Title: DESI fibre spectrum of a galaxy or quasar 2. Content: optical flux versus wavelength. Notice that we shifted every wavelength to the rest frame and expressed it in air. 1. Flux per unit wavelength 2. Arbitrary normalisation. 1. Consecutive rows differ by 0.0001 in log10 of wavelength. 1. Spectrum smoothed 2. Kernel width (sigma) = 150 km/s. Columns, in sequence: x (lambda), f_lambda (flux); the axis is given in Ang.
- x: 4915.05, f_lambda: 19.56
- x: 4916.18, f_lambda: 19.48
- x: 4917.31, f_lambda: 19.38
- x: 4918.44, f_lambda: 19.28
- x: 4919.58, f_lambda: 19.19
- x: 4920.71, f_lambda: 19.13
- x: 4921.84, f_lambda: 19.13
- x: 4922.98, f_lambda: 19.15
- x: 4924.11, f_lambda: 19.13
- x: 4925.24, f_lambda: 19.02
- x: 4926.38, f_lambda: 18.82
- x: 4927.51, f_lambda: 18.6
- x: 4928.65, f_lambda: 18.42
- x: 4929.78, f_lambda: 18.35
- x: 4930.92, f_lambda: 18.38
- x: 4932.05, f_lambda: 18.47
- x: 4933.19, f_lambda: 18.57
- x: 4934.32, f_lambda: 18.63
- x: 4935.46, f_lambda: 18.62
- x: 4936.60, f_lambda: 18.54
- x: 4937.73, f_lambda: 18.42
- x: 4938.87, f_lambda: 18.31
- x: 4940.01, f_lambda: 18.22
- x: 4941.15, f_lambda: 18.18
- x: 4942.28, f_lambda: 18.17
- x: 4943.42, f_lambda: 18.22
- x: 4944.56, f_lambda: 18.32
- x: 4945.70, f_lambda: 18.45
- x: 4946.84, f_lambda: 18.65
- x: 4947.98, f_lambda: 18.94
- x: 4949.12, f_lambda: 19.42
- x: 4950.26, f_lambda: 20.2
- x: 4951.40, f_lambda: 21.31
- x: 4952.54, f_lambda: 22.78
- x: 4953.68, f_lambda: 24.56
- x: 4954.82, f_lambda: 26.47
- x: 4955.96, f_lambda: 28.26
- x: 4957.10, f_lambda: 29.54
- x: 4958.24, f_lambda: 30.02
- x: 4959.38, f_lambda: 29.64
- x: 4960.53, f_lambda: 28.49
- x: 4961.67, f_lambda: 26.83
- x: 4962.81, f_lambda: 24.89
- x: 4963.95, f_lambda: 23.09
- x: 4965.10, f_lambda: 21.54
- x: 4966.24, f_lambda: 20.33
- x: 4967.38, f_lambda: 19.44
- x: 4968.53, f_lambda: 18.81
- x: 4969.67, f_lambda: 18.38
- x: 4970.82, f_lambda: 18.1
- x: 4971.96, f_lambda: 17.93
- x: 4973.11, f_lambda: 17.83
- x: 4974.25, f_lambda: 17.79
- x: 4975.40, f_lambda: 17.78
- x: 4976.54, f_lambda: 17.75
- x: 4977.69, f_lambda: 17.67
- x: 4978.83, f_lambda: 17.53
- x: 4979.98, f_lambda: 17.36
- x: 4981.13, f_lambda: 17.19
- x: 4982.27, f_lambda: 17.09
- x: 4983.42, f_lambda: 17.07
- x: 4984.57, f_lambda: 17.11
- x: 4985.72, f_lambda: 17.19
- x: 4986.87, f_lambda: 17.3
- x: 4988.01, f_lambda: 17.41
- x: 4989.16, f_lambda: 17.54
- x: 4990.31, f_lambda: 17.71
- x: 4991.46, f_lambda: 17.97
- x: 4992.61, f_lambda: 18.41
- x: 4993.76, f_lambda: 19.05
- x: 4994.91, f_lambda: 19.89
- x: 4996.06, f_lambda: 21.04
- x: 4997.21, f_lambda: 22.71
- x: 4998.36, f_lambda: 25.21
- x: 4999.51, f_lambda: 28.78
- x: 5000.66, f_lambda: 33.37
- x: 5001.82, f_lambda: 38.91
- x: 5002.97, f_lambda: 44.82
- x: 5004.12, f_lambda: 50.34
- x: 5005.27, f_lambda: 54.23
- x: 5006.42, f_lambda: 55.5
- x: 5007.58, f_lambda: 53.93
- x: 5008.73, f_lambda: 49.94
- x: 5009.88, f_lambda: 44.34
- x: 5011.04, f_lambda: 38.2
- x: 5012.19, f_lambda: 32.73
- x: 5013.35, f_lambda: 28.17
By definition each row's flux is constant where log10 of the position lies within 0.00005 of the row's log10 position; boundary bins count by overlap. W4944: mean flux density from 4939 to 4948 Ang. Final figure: 18.3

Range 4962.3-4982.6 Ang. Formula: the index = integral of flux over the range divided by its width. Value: 18.9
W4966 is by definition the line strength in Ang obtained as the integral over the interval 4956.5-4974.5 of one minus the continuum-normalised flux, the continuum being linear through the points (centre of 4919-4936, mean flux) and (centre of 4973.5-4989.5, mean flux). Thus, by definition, -5.0 Ang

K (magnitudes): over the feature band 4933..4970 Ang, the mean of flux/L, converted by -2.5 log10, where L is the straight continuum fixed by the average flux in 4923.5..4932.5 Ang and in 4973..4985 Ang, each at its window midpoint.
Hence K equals -0.19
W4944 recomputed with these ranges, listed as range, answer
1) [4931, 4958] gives 20.5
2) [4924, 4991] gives 19.9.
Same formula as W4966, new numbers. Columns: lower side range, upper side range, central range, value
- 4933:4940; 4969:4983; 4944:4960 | -4.6 Ang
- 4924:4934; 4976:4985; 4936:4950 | -0.2 Ang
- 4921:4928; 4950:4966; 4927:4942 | 1.8 Ang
